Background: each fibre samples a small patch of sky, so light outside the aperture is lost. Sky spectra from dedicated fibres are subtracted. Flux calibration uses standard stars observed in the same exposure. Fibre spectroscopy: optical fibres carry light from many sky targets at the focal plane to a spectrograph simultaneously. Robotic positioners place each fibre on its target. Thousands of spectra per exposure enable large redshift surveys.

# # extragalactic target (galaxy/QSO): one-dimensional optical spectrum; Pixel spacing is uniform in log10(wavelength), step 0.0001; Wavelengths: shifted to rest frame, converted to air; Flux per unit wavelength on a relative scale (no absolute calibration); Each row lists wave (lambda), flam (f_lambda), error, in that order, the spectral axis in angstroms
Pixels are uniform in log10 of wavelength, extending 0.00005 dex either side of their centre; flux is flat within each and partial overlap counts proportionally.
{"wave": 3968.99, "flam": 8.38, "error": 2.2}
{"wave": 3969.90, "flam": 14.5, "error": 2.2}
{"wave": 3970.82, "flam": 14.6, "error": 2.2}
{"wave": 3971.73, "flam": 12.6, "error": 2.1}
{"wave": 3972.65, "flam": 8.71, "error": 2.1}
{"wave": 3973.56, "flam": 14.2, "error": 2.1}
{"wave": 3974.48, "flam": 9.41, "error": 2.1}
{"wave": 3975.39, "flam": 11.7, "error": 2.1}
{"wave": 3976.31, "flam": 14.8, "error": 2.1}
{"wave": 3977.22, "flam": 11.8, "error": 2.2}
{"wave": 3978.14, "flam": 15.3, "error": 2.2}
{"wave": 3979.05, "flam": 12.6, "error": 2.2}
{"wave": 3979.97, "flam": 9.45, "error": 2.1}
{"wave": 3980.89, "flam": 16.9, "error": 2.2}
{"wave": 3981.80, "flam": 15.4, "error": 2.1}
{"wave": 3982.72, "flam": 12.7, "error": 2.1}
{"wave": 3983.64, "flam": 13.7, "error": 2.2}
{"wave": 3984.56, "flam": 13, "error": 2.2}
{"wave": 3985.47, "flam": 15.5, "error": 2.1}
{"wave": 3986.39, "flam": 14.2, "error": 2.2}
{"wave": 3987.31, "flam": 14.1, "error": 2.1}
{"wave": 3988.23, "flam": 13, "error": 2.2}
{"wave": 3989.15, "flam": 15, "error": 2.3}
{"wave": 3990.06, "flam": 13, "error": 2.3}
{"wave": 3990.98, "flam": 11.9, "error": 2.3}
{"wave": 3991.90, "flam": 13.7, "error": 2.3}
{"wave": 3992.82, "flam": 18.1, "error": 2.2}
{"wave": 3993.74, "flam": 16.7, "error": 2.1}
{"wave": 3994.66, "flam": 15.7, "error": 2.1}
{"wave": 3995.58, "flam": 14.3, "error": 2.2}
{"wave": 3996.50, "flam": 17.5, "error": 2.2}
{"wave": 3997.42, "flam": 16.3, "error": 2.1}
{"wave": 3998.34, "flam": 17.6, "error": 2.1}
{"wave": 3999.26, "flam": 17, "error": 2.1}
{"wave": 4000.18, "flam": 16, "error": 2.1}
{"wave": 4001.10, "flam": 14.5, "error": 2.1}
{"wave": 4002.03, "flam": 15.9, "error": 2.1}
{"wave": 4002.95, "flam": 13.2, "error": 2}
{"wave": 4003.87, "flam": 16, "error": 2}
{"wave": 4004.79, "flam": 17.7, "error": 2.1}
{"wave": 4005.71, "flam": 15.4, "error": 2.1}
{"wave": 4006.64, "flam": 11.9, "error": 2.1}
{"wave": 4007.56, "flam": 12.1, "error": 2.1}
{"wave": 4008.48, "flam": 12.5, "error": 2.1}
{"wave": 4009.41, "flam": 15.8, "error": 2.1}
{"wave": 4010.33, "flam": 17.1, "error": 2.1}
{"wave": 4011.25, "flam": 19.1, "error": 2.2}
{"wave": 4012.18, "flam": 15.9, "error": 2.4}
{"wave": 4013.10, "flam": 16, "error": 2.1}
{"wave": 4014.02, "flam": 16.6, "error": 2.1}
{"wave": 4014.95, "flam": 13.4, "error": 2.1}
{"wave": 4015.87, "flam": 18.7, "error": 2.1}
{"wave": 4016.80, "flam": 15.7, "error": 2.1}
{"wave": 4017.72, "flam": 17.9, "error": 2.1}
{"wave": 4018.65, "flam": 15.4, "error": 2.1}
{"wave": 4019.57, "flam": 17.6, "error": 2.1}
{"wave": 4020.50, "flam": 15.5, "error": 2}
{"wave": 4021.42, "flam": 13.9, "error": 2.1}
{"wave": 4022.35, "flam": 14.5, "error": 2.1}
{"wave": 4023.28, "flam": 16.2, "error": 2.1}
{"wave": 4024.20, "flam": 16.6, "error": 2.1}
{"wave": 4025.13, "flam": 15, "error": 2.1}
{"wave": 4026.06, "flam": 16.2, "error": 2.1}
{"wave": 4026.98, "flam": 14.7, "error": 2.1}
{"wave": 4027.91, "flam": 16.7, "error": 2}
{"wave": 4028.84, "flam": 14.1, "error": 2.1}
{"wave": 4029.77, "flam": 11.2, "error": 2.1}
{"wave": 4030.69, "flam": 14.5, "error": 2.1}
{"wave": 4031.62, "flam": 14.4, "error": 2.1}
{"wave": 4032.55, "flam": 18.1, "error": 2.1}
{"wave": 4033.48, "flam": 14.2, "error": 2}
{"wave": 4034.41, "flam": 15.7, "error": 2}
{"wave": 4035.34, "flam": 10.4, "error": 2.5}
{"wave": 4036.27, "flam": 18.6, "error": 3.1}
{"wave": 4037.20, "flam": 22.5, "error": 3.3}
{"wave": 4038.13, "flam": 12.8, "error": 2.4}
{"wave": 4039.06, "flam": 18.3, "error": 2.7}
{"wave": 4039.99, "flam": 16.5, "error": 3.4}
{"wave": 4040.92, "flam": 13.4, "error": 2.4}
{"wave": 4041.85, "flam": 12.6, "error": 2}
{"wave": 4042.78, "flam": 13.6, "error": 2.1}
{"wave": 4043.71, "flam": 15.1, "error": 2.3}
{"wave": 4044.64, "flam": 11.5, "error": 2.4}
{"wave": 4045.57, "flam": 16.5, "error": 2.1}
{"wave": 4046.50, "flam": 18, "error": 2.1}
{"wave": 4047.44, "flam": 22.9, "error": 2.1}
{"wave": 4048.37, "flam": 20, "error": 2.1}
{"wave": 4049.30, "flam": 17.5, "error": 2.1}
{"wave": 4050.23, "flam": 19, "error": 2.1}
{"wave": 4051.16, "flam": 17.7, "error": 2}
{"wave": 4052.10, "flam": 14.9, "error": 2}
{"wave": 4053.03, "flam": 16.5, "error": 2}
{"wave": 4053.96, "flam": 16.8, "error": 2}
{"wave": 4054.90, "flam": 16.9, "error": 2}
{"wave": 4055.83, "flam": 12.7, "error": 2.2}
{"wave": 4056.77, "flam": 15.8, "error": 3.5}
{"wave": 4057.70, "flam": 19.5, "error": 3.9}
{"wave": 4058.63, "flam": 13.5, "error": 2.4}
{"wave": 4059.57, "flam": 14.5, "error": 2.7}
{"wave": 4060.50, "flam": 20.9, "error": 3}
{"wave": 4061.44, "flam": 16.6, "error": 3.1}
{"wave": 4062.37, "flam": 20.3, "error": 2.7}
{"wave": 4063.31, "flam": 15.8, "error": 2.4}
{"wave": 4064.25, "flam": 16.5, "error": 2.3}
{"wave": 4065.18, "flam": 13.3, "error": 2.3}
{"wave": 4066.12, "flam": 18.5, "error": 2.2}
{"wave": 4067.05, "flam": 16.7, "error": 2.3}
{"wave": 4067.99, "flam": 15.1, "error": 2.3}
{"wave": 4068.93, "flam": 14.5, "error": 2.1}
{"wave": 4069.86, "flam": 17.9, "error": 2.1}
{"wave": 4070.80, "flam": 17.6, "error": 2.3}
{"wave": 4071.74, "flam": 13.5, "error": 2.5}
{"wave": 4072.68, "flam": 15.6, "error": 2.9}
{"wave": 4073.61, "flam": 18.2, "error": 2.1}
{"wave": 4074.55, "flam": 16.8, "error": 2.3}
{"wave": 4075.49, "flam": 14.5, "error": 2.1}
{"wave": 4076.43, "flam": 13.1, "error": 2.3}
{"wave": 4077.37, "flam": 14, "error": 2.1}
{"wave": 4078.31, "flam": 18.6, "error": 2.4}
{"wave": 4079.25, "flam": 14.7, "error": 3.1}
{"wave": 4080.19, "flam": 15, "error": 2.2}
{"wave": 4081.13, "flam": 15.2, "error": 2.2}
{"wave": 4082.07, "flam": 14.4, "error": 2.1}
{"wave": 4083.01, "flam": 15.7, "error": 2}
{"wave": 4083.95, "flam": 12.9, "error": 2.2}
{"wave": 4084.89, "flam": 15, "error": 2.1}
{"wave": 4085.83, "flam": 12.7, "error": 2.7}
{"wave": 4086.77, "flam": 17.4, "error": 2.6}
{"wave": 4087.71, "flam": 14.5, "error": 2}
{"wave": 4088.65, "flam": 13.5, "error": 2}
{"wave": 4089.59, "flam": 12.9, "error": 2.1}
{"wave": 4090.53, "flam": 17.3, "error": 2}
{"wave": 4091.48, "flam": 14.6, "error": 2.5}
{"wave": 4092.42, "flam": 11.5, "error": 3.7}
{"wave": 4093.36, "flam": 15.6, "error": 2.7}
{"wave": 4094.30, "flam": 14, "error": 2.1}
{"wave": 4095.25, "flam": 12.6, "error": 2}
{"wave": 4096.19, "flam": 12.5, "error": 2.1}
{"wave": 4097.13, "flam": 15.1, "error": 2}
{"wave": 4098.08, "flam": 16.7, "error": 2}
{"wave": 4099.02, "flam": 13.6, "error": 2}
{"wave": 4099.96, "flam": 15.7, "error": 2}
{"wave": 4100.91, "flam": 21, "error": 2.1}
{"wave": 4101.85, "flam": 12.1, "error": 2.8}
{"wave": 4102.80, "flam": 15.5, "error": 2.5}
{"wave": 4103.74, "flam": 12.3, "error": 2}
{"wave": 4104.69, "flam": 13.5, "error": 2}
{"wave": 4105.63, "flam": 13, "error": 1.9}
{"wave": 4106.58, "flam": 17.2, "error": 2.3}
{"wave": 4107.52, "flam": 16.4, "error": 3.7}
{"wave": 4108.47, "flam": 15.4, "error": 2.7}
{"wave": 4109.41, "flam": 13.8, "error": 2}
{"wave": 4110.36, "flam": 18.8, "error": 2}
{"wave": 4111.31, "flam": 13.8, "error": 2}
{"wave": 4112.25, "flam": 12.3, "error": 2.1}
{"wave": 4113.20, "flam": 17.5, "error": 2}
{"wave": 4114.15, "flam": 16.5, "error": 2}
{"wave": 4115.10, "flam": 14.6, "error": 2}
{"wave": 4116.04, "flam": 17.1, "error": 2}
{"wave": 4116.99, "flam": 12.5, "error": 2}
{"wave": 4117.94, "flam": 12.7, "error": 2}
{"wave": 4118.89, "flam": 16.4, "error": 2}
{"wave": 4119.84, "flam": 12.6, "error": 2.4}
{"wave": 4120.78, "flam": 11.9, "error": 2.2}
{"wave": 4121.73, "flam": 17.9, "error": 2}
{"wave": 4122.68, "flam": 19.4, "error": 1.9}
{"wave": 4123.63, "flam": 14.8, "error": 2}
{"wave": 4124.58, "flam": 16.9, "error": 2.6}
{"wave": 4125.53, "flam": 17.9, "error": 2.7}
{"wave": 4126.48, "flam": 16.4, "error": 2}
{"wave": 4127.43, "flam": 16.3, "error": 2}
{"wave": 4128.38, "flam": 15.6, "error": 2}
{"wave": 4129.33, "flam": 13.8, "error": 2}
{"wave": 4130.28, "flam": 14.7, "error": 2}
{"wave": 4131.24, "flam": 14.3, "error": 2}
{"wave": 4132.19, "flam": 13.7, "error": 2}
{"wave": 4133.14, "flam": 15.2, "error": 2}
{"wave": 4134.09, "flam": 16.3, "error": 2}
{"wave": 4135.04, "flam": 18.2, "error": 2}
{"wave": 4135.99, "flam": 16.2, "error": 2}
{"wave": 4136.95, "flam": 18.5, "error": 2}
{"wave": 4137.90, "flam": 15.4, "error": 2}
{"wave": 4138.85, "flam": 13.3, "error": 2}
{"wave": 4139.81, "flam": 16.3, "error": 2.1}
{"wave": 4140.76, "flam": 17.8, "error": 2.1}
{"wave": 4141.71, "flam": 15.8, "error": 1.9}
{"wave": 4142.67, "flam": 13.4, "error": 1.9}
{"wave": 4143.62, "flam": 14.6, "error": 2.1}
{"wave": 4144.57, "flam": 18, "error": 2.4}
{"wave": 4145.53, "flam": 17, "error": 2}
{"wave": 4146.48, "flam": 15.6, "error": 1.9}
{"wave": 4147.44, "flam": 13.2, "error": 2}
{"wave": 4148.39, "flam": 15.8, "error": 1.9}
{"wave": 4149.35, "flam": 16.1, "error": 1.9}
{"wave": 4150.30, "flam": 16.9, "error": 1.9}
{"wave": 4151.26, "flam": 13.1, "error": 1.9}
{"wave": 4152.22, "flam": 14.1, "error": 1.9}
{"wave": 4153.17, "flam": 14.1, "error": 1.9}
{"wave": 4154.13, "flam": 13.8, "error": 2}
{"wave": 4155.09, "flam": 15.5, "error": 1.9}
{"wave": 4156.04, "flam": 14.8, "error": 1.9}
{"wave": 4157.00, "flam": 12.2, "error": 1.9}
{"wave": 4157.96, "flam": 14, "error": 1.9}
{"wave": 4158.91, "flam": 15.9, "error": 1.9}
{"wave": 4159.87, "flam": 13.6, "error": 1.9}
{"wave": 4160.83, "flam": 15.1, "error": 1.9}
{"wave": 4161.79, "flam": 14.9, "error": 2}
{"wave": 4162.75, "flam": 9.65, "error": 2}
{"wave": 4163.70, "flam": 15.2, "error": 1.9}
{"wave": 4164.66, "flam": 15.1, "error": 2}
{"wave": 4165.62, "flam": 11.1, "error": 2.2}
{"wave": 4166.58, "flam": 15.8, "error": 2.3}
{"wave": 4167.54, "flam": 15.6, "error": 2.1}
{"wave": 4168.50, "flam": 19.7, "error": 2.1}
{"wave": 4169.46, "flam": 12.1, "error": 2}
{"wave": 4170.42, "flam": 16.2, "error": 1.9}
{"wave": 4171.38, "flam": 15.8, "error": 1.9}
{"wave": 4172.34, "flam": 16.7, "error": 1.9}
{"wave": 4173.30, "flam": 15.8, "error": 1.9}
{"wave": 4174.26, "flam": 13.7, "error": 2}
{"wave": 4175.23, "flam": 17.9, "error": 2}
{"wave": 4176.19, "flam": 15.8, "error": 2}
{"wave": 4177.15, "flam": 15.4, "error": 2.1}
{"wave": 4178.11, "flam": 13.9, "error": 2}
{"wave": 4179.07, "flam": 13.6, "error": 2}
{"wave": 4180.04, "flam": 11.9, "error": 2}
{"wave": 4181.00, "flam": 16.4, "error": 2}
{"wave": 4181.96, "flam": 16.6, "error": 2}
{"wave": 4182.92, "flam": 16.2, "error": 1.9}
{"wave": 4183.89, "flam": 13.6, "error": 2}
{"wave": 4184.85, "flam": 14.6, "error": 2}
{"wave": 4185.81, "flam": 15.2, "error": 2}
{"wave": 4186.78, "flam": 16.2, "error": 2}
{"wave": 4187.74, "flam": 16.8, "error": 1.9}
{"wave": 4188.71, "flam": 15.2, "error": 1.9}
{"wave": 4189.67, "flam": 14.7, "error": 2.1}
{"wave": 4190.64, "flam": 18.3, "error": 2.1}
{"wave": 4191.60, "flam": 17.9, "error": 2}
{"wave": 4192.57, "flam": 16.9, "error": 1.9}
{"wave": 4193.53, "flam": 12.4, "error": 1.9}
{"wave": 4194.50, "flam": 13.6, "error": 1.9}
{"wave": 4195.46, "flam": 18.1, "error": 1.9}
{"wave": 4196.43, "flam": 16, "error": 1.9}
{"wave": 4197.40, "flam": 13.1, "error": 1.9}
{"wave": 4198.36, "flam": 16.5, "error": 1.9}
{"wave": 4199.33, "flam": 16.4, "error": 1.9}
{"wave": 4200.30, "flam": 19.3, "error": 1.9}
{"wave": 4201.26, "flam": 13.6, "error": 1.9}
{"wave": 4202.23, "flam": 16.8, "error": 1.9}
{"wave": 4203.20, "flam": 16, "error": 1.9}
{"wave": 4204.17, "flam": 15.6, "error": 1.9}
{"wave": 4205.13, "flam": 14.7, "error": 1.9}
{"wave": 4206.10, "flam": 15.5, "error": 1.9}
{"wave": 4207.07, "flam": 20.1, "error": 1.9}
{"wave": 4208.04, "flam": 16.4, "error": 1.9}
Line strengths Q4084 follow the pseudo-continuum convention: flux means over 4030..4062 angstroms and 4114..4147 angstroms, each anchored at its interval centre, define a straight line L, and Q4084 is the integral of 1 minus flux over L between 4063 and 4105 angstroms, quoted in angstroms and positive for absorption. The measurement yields 2.4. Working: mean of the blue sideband 16.2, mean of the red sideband 15.6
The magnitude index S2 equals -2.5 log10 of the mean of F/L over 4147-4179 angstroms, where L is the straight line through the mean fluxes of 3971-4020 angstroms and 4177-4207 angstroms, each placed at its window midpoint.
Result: 0.048 mag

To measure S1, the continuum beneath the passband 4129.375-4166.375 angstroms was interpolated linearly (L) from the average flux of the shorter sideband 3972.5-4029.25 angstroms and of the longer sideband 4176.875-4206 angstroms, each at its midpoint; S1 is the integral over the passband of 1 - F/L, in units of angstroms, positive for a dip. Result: 1.0 angstroms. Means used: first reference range 14.9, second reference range 15.5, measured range 14.9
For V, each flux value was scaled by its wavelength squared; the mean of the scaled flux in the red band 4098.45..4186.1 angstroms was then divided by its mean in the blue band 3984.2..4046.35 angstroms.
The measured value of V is 1.1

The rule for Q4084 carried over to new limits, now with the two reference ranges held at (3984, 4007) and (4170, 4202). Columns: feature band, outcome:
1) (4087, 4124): 1.2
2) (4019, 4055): -1.7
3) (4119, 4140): -0.4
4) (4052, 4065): -1.0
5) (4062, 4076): -0.9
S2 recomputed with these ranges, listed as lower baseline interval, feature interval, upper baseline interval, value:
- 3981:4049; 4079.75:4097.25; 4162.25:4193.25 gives 0.08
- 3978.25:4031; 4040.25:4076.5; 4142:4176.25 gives -0.09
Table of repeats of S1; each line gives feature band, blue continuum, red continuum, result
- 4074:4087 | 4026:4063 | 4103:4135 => 0.6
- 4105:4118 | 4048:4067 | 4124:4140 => 0.7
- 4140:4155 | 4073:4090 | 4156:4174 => -0.6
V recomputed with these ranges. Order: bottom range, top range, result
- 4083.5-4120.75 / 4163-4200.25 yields 1.09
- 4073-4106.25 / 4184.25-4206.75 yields 1.13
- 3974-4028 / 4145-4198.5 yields 1.09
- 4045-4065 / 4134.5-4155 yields 0.95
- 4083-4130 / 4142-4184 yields 1.02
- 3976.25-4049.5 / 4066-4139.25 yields 1.04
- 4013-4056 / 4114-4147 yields 1.03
